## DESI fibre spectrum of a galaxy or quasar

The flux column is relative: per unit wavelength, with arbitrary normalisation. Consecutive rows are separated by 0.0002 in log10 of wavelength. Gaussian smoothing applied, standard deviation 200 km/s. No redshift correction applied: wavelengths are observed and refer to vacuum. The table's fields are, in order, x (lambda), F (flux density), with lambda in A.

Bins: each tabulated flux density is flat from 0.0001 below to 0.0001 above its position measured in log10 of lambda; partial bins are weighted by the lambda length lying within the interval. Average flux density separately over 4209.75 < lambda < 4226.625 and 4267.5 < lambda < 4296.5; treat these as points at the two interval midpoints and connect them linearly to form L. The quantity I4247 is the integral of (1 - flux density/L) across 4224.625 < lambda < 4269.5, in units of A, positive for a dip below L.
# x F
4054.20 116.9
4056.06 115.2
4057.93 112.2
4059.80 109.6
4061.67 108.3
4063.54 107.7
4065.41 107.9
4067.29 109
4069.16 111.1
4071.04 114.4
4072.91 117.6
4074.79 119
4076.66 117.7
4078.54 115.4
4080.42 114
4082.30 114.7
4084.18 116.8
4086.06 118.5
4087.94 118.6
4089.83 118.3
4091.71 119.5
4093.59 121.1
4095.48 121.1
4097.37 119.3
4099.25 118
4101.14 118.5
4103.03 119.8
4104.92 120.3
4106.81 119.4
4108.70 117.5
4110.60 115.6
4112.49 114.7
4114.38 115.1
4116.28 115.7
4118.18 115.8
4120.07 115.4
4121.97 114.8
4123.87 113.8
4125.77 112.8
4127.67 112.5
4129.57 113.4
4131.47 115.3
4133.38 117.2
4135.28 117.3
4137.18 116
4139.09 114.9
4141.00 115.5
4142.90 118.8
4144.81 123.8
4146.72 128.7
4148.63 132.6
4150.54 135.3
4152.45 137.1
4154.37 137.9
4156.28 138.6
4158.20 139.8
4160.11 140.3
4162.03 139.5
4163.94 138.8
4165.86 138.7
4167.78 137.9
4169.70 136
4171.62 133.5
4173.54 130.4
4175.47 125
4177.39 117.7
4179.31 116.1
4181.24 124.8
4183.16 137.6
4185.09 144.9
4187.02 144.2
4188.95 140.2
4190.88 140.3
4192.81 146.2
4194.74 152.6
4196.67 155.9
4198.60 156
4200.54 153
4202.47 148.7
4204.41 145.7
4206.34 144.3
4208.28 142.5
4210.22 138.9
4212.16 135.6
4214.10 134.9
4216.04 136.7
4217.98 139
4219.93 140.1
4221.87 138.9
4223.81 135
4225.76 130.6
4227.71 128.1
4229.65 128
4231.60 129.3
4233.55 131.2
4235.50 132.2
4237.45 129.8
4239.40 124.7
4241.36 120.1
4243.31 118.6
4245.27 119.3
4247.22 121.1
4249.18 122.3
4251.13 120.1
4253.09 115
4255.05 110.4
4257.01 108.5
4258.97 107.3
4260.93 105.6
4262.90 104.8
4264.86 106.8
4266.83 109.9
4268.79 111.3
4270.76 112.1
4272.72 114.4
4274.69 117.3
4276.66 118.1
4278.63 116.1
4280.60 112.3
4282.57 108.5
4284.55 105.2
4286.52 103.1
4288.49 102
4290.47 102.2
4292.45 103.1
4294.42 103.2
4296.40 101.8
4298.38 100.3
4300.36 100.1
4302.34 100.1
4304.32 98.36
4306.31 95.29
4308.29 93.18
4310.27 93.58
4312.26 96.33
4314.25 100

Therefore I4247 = 1.9 A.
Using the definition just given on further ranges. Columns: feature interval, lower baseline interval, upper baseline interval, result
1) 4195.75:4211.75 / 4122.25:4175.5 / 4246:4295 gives -3.7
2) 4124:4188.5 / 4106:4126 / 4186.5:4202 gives 2.1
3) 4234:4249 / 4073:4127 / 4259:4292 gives -1.8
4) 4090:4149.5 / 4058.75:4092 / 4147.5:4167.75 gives 4.2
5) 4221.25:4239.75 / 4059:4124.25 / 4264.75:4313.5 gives -3.9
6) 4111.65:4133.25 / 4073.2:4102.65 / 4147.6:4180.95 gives 1.8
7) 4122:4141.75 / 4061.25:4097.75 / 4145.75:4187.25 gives 1.8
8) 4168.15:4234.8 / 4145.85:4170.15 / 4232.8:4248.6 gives -3.7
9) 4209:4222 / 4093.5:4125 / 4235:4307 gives -2.9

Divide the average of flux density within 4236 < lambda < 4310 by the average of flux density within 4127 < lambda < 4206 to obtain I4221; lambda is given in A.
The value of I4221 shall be 0.8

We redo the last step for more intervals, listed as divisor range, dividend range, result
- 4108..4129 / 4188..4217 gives 1.26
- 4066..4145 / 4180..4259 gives 1.15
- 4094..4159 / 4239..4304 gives 0.91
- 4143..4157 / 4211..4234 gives 1.01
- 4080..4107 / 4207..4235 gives 1.14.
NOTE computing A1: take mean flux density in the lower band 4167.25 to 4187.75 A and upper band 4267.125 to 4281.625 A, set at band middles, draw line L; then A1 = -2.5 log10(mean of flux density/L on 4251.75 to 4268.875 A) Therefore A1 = 0.08 mag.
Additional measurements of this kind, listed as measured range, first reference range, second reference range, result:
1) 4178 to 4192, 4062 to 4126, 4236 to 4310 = -0.20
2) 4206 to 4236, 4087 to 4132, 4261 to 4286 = -0.20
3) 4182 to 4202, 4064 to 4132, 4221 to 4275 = -0.23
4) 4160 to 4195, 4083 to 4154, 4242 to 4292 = -0.17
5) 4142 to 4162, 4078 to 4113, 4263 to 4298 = -0.16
